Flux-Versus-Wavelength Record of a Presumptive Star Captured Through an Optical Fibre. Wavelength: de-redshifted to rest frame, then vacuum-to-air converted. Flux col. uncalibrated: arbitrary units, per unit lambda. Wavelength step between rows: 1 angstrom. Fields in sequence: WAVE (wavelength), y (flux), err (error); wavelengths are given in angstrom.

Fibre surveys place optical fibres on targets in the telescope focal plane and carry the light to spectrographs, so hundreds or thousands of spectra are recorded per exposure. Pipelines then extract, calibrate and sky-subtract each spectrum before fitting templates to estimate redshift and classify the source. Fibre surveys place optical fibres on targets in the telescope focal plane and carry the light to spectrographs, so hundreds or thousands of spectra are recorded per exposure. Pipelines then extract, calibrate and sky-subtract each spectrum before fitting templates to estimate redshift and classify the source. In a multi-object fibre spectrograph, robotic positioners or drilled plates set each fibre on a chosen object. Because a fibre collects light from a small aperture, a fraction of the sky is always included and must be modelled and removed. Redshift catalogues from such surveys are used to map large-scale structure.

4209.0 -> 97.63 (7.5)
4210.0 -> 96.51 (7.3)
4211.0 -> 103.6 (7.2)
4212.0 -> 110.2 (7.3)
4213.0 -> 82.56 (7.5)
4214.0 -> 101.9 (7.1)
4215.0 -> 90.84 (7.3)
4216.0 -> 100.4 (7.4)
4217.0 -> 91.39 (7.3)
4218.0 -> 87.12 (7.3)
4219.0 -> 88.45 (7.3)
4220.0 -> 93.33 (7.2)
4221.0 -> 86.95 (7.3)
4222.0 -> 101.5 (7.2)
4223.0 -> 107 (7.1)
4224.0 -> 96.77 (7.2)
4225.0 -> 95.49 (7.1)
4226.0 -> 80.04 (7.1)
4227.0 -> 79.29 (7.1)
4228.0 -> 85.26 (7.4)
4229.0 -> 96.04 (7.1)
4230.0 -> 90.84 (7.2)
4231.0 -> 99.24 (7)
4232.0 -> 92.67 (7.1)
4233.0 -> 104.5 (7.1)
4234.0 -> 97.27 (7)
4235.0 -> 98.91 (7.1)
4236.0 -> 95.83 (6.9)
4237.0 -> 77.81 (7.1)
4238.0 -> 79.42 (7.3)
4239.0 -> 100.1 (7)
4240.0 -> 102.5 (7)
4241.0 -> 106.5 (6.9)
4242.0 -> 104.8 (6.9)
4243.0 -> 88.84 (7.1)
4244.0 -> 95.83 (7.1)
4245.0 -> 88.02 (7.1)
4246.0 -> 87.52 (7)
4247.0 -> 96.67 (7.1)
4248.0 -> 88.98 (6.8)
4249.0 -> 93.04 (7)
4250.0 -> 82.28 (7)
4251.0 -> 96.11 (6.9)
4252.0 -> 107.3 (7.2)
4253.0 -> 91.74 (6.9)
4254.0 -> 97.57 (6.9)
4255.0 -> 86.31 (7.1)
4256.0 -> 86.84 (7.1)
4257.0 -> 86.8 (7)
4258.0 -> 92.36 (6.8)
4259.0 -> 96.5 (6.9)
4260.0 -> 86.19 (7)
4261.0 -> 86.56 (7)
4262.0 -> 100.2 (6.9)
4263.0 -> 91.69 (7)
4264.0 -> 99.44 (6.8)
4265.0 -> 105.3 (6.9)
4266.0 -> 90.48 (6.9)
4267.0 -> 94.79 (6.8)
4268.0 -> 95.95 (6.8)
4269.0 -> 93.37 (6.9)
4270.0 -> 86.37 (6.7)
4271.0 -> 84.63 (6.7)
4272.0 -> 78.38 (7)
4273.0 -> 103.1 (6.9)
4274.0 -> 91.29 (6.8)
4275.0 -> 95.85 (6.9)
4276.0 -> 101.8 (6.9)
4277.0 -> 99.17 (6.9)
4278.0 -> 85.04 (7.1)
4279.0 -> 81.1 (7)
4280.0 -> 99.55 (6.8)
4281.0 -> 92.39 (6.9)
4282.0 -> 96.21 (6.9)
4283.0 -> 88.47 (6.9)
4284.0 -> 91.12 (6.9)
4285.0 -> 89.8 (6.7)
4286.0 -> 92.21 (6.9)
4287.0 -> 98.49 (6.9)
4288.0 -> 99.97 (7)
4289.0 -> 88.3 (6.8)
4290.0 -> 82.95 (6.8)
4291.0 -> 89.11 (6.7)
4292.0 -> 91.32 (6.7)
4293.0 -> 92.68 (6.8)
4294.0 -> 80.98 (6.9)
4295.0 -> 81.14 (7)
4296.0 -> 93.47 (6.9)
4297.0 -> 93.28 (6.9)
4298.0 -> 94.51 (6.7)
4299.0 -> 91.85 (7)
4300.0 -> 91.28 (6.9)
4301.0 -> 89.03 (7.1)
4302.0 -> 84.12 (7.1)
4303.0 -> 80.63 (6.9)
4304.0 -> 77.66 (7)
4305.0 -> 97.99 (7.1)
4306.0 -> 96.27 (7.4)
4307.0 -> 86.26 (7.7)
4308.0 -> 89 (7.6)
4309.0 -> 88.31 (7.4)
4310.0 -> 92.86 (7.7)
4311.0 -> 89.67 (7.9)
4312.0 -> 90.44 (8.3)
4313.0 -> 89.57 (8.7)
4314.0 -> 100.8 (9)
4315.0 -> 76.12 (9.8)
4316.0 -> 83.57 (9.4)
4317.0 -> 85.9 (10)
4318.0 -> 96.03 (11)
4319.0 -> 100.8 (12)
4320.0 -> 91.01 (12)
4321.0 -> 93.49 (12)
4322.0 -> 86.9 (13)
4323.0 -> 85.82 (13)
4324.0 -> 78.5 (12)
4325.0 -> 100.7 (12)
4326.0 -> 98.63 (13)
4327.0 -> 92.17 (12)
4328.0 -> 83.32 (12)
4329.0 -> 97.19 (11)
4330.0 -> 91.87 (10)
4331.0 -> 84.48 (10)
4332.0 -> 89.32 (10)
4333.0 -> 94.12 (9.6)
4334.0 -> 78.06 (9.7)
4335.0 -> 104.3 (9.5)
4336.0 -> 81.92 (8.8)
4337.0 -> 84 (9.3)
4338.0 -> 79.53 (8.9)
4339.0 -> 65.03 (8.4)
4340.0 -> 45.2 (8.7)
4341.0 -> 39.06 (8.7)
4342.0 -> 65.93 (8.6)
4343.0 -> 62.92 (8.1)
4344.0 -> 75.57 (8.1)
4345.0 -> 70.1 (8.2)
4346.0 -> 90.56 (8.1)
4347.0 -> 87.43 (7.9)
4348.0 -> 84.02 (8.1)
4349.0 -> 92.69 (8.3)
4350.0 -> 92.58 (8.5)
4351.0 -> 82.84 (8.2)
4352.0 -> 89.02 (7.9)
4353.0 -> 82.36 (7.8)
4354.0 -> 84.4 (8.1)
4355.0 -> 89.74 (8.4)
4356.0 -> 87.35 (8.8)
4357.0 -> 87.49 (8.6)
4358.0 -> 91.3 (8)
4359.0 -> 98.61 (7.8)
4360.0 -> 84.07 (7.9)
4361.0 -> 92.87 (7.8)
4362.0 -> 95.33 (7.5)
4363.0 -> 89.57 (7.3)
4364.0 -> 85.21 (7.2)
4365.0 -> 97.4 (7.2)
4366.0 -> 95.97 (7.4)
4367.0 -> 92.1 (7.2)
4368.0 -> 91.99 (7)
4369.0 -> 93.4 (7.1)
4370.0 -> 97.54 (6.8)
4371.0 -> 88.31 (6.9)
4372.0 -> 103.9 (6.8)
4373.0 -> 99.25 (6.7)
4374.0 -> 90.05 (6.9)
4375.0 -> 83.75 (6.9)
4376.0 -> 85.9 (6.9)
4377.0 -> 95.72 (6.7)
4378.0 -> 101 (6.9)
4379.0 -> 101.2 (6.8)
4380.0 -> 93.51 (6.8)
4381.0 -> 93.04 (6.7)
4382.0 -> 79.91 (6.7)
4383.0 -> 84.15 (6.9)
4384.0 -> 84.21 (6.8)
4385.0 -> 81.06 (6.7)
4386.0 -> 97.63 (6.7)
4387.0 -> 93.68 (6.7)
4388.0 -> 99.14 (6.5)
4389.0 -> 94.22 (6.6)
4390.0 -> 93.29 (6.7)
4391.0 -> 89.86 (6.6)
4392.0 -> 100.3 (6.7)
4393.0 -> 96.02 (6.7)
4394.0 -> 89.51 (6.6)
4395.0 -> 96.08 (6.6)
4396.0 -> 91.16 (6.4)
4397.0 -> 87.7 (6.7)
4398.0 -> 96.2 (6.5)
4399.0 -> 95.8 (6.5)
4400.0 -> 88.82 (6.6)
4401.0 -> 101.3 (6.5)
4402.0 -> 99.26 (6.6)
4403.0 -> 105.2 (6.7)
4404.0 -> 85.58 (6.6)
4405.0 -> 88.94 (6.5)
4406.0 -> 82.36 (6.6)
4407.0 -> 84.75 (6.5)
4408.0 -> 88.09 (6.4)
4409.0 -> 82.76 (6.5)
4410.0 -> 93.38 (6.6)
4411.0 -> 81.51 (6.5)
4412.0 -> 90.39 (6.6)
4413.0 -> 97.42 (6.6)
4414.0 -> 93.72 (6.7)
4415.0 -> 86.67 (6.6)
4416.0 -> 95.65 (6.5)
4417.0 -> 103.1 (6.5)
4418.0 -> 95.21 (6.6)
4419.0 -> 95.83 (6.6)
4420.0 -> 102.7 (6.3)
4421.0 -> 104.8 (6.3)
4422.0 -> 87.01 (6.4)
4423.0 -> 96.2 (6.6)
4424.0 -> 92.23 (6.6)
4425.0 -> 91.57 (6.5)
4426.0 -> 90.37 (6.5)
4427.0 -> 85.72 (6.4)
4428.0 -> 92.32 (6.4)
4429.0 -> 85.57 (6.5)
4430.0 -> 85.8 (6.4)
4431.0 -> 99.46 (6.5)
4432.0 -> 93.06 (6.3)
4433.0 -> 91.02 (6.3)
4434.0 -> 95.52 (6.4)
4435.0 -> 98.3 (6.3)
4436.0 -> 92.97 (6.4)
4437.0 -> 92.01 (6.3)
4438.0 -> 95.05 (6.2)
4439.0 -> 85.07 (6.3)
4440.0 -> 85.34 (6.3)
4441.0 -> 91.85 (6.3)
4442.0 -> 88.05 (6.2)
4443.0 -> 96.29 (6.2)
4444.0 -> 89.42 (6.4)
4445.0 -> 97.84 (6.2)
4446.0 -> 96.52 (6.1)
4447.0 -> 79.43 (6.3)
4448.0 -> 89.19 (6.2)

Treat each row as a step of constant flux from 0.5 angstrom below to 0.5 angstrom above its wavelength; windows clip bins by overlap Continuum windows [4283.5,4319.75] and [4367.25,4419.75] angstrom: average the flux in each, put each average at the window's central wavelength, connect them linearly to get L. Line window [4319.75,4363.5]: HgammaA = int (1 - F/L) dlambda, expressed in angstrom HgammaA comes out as 3.1 angstrom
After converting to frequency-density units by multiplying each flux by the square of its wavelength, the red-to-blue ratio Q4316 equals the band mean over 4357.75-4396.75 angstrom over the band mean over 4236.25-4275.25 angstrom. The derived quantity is 1.1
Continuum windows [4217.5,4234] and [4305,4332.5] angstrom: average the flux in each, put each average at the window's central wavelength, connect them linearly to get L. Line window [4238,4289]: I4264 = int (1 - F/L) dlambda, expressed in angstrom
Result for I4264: -0.8 angstrom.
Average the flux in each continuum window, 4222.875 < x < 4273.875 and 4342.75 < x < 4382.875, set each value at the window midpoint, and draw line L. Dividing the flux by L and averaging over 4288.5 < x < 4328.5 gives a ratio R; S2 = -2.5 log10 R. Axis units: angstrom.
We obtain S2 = 0.02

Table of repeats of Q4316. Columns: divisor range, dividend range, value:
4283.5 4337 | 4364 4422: 1.07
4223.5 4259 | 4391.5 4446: 1.08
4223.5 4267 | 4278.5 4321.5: 0.99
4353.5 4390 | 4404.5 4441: 1.02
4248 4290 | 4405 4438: 1.07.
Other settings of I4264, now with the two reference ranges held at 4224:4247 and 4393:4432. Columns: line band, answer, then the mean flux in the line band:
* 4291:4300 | 0.3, 89.9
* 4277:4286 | 0.2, 91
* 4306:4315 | 0.2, 90.3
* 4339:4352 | 2.6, 74.3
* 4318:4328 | 0.1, 91.8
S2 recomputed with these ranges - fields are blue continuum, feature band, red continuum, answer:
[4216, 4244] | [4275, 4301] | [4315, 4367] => -0.02 mag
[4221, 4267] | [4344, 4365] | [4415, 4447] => 0.06 mag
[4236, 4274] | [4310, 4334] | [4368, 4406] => 0.03 mag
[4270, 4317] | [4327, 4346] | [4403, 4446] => 0.16 mag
